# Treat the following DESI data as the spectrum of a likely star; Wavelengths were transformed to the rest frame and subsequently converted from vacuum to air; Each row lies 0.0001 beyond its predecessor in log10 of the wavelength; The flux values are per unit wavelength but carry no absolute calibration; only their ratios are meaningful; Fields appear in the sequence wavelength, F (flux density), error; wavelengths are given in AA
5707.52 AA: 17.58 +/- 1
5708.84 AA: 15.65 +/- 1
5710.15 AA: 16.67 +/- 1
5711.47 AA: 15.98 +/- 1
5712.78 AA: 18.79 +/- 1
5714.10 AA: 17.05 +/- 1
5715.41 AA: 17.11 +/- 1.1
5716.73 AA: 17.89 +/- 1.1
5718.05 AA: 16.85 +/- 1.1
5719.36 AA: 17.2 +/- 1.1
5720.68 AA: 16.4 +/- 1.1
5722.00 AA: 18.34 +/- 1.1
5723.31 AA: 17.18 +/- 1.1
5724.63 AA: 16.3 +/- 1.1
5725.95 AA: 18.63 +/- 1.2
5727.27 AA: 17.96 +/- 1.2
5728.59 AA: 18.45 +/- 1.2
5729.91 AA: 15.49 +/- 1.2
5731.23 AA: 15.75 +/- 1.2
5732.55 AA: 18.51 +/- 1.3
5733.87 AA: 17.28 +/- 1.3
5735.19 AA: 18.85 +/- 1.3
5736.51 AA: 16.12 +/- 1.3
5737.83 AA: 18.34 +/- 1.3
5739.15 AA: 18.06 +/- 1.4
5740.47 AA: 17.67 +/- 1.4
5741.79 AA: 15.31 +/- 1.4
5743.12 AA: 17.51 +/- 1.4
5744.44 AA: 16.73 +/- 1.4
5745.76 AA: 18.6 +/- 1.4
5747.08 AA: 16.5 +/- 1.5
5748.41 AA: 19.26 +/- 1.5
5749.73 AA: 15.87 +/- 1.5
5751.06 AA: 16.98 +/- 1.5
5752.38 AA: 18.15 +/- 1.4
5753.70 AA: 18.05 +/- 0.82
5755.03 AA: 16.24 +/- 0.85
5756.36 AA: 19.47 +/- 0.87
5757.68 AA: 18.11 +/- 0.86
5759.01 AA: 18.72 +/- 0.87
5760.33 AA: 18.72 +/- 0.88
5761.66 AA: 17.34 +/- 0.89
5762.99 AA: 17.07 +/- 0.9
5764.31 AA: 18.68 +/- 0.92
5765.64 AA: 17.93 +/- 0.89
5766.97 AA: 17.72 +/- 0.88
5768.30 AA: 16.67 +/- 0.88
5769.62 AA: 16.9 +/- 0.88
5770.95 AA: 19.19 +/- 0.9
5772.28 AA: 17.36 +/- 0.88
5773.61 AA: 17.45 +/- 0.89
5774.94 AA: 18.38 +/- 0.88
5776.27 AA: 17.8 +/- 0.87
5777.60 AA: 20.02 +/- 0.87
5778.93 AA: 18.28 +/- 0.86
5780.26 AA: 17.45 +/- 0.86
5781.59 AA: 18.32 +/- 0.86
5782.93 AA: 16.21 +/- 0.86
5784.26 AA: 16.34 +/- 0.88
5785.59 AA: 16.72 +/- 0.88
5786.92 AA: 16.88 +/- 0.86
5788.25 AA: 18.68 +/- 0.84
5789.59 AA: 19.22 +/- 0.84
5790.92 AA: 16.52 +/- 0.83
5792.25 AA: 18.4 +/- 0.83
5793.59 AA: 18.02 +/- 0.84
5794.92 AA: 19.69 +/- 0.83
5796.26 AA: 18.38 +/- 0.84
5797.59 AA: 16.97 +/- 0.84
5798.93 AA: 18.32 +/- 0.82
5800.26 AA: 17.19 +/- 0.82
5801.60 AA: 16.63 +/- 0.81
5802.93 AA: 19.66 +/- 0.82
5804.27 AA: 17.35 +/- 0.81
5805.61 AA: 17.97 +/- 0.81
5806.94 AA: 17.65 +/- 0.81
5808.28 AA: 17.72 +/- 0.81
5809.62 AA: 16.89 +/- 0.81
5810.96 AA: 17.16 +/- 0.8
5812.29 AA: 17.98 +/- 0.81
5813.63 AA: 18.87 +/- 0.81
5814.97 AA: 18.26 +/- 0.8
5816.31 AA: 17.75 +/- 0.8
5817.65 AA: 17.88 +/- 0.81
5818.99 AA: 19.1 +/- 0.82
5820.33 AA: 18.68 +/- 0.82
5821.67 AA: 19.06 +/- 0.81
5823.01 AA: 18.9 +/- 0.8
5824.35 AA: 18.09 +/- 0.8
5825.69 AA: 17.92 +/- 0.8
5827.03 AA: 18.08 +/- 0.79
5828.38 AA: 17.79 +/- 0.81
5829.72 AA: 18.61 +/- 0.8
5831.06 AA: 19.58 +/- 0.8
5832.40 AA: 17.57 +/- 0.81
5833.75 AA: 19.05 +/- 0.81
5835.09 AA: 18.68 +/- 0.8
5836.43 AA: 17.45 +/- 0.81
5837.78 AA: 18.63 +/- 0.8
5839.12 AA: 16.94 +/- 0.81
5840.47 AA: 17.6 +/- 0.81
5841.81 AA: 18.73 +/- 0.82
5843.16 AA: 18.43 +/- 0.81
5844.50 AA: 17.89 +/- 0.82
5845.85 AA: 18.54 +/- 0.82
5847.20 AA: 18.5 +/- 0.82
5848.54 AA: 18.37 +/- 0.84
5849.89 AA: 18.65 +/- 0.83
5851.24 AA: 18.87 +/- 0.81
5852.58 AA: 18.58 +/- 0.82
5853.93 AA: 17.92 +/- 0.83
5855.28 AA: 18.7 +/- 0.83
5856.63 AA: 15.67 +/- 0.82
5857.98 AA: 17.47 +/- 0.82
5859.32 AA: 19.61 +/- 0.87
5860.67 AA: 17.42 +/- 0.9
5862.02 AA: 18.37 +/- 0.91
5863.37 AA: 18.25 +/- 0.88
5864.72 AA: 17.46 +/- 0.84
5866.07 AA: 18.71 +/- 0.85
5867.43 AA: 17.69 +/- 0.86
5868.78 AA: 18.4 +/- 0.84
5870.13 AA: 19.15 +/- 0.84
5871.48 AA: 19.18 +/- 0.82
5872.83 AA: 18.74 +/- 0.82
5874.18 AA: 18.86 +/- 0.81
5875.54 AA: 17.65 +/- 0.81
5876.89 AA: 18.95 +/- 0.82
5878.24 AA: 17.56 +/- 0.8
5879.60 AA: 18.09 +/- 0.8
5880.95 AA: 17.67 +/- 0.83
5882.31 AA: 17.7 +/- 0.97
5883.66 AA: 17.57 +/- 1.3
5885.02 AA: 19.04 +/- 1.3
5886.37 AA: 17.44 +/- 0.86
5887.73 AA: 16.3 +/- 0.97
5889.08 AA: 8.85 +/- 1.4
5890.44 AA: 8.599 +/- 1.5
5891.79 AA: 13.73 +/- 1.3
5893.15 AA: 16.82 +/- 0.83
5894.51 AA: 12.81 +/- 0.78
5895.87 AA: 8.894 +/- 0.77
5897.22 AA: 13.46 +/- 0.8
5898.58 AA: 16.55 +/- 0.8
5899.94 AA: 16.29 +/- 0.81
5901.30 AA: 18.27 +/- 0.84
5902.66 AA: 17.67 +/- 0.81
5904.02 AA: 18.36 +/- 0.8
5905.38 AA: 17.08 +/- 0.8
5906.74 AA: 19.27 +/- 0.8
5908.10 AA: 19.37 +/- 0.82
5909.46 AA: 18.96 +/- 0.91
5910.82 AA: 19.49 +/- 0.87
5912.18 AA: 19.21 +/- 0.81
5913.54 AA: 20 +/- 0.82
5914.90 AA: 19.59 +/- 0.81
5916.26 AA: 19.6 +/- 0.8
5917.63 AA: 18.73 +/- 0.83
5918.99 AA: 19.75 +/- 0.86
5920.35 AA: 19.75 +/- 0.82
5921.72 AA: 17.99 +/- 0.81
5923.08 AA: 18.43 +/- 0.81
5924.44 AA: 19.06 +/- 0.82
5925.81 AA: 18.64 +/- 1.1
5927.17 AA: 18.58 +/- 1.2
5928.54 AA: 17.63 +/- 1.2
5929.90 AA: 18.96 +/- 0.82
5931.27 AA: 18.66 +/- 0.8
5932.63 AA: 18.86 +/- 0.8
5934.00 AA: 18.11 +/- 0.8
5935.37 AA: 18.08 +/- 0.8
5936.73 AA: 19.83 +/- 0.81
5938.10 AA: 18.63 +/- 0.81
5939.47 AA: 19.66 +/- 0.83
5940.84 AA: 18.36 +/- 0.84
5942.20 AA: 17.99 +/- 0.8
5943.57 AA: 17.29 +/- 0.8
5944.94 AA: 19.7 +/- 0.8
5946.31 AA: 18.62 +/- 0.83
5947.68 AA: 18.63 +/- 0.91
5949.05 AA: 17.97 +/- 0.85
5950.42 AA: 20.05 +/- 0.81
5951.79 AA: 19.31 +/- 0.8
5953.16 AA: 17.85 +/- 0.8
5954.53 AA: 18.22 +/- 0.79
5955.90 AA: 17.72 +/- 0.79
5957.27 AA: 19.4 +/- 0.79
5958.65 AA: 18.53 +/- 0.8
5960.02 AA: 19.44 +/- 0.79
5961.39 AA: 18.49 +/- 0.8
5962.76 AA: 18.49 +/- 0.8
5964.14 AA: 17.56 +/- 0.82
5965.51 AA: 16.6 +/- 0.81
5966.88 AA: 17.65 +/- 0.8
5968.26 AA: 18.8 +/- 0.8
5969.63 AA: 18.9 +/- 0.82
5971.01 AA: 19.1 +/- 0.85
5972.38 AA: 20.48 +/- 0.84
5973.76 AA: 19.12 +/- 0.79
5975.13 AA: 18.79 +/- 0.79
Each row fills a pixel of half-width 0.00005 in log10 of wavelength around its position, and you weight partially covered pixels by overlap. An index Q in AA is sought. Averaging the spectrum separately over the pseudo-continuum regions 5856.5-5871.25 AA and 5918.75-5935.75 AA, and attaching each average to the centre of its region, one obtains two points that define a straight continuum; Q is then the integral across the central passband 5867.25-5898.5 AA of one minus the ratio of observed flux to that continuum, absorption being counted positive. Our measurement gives 3.6 AA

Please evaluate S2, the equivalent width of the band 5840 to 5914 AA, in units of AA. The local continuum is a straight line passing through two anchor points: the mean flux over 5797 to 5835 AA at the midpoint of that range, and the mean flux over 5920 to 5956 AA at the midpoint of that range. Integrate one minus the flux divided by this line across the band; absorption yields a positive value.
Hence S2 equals 3.9 AA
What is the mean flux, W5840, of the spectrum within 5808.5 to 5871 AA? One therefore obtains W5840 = 18.2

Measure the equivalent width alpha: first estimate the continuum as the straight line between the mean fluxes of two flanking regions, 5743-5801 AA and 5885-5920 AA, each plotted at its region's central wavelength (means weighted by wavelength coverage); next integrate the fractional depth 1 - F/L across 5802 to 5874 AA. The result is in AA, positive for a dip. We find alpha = -4.2 AA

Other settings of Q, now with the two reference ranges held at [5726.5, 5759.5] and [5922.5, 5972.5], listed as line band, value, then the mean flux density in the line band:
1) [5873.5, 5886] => 0.08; 18.1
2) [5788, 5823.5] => -0.51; 18.1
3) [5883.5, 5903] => 3.84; 14.7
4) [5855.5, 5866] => 0.16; 17.9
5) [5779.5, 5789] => 0.25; 17.2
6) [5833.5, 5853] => -0.29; 18.3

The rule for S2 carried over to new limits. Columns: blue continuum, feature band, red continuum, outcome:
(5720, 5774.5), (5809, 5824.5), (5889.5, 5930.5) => -0.7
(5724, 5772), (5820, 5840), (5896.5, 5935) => -0.4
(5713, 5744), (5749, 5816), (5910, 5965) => -0.4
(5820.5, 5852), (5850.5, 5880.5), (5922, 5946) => 0.3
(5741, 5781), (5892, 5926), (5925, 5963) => 1.4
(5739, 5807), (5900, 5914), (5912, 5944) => 0.0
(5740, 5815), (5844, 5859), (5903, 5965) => 0.1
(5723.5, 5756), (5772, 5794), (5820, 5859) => 0.0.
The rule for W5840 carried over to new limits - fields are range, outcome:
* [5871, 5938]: 17.5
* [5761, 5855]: 18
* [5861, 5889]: 17.9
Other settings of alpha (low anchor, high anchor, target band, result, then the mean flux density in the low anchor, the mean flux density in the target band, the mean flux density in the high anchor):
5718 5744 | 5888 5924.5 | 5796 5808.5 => -0.5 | 17.3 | 17.8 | 16.9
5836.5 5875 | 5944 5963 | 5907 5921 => -0.7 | 18.2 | 19.4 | 18.7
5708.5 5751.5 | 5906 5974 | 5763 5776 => -0.2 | 17.3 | 17.8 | 18.8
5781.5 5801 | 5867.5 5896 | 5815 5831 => -1.1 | 17.7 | 18.4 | 16.5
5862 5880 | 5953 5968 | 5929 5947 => -0.4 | 18.4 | 18.7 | 18.2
